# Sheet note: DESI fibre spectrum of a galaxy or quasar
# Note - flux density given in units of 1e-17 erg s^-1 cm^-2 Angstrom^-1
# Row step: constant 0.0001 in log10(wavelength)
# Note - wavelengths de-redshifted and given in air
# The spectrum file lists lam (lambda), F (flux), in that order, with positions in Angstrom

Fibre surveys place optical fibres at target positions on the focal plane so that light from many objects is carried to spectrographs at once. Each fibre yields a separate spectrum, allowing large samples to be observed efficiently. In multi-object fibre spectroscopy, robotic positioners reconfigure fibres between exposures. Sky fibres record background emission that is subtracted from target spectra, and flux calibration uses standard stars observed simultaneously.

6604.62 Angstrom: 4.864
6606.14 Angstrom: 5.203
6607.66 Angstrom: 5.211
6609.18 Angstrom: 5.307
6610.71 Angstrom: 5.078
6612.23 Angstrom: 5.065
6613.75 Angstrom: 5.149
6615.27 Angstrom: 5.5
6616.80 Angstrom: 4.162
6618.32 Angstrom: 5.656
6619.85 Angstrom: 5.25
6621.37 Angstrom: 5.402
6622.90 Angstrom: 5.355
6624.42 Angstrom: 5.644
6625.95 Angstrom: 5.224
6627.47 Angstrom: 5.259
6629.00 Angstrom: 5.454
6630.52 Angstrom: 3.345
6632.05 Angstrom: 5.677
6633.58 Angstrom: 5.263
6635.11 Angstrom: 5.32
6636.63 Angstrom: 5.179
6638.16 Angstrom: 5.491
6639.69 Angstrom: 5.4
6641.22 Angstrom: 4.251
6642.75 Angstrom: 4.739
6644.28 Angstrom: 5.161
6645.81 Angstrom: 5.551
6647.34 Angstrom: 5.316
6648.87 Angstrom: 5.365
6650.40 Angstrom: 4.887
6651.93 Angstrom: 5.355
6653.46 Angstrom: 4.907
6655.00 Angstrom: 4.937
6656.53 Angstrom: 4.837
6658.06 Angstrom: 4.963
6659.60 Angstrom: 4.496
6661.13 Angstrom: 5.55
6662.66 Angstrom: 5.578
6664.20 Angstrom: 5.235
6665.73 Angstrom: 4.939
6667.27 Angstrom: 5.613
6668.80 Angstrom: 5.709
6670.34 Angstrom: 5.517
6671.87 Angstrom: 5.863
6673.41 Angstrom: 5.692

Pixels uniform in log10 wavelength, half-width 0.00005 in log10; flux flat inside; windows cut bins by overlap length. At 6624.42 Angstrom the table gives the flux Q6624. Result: 5.644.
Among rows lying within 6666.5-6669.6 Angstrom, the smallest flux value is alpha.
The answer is 5.613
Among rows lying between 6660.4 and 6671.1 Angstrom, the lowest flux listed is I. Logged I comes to 4.939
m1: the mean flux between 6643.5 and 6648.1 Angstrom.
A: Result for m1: 5.34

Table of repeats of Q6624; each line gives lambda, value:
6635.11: 5.32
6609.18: 5.307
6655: 4.937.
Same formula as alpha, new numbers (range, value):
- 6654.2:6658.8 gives 4.837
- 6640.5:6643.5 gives 4.251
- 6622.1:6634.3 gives 3.345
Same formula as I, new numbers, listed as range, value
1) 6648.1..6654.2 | 4.887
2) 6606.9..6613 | 5.065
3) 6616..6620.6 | 4.162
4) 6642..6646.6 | 4.739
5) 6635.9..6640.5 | 5.179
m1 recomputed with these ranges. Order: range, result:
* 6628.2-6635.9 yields 5.02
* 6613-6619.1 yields 5.11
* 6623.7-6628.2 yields 5.38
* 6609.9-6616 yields 5.2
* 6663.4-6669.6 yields 5.37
